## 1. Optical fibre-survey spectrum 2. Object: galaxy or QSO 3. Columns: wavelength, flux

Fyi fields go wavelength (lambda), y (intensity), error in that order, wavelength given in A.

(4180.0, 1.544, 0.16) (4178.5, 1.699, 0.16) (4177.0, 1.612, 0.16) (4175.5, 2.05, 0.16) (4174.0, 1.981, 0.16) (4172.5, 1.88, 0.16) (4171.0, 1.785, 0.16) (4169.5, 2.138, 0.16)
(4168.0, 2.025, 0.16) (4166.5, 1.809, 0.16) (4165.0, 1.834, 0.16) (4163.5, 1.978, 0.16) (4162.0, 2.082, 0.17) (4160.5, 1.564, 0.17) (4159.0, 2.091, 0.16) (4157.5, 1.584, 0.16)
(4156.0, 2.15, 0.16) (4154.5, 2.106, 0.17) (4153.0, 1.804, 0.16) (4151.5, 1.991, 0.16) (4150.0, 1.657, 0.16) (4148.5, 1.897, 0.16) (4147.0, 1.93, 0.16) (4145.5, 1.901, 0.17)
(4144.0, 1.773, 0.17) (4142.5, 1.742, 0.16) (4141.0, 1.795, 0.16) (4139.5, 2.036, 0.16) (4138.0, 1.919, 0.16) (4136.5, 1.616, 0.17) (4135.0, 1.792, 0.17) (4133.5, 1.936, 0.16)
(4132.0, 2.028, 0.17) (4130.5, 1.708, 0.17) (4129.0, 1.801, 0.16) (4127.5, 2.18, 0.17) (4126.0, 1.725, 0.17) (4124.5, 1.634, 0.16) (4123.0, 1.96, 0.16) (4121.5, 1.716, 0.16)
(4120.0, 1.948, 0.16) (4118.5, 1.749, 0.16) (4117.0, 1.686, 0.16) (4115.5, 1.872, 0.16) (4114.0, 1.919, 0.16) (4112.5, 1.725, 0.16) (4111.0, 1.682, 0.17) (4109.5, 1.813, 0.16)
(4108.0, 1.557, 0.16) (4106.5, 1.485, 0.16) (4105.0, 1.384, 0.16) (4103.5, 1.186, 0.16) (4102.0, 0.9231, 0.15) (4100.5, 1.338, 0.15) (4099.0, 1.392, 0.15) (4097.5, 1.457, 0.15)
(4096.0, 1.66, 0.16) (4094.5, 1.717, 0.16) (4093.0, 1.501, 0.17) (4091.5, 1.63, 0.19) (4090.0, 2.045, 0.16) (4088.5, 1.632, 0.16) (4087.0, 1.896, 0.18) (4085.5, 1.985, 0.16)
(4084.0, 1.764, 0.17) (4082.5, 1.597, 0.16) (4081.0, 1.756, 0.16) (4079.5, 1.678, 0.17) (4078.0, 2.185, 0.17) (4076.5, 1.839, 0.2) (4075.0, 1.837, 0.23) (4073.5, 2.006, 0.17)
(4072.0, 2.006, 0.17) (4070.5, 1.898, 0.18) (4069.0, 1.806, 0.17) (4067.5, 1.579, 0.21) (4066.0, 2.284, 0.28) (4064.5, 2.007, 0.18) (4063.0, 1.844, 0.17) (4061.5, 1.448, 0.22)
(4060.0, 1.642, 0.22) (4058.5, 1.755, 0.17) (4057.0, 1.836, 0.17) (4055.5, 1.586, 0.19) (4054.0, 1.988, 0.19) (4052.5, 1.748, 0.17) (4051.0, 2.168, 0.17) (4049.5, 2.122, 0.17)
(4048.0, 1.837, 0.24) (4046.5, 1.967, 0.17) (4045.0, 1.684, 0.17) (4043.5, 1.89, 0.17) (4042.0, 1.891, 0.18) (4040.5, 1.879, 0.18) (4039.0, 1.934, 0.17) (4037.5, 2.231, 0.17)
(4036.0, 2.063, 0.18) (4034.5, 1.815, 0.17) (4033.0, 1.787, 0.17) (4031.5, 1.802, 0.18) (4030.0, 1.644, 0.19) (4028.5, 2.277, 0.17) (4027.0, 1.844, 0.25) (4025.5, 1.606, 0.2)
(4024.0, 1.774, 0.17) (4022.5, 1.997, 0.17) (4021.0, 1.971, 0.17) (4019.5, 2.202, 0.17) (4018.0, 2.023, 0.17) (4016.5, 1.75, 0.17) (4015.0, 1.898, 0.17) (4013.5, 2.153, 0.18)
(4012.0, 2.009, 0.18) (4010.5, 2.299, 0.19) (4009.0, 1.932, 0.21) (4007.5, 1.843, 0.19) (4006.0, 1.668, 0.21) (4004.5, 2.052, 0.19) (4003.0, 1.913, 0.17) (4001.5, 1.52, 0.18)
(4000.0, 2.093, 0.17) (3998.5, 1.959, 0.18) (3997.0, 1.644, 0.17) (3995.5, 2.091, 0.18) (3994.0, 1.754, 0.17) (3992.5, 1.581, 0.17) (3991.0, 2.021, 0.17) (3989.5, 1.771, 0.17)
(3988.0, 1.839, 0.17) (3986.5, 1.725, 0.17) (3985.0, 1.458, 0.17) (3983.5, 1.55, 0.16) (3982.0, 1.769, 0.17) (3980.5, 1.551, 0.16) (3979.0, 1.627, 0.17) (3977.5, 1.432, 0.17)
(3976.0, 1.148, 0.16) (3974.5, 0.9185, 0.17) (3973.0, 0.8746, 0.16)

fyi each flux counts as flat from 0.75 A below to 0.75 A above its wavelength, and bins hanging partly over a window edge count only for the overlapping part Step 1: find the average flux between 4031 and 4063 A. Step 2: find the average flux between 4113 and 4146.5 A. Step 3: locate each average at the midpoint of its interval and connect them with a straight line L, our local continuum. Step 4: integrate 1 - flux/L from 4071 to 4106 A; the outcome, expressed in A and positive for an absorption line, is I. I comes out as 3.4 A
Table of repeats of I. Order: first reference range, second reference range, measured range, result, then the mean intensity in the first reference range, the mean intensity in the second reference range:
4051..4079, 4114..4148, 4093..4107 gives 3.4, 1.86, 1.84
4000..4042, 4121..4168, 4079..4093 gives 1.0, 1.92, 1.87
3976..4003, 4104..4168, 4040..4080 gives -2.3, 1.72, 1.82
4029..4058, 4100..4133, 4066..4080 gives -0.7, 1.89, 1.69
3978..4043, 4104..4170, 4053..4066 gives 0.4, 1.86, 1.83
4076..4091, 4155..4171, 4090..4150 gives 5.2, 1.83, 1.92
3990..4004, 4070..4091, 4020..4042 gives -0.6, 1.84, 1.86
